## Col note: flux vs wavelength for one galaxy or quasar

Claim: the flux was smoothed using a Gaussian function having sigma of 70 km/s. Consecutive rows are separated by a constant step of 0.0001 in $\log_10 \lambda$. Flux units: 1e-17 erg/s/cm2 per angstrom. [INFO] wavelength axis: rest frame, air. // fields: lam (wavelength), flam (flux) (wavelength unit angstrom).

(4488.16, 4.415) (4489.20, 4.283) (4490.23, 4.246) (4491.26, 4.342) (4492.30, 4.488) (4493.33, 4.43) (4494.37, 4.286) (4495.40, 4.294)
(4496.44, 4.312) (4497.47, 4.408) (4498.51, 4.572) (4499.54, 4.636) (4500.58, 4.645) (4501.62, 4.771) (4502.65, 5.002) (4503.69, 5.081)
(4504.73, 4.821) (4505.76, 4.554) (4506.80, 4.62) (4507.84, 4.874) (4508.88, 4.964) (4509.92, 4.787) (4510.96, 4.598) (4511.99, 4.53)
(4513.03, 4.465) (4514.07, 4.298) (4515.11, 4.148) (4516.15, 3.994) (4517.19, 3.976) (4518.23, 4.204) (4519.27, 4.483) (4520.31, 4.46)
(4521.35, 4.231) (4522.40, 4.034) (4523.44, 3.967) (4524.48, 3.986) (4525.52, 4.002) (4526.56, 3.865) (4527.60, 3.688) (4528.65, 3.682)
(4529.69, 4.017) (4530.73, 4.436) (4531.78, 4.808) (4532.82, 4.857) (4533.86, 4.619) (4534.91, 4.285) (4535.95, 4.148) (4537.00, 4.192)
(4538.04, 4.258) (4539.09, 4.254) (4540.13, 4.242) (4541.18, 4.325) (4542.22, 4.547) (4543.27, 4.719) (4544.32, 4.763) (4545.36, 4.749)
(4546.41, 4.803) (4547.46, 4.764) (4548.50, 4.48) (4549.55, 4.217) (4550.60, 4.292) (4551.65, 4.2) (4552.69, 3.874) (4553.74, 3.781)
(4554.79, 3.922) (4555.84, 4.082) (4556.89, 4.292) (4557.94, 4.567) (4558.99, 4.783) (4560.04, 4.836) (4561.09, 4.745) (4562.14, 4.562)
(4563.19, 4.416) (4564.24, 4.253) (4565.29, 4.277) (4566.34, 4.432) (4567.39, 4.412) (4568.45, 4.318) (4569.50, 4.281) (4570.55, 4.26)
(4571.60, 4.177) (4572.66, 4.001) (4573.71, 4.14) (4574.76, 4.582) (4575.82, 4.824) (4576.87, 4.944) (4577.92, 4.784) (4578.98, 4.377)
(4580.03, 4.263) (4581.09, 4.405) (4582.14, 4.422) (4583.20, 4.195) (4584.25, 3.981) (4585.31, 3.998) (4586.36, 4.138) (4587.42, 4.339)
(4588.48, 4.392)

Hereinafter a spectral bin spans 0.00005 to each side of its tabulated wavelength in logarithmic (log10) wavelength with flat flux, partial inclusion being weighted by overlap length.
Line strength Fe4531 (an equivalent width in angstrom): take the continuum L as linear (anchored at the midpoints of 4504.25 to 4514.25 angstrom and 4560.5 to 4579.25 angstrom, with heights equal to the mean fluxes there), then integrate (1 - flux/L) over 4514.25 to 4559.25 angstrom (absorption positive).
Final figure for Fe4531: 2.8 angstrom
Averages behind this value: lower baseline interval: 4.66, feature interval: 4.28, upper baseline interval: 4.43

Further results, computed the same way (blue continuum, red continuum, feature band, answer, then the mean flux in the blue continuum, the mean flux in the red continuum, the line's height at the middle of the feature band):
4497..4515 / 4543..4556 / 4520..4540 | 1.33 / 4.67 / 4.36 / 4.5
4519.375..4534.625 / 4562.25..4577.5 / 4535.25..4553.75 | -0.46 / 4.2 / 4.39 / 4.28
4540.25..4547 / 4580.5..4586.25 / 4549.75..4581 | 0.13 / 4.62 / 4.2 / 4.39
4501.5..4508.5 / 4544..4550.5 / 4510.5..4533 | 2.53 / 4.82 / 4.6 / 4.74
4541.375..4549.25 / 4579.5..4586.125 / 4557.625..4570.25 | -0.13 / 4.66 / 4.21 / 4.44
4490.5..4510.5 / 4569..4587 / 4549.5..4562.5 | 0.29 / 4.62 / 4.34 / 4.42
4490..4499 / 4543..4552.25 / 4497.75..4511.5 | -1.08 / 4.38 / 4.55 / 4.41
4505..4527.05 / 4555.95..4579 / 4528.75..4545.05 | -0.10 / 4.34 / 4.46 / 4.39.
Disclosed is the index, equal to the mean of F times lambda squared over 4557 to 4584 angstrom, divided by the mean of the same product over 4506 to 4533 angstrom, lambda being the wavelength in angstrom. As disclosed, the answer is 1.1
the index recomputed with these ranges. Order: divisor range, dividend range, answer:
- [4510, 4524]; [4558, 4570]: 1.07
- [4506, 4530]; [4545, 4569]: 1.05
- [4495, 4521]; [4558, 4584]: 1.01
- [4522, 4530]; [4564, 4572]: 1.12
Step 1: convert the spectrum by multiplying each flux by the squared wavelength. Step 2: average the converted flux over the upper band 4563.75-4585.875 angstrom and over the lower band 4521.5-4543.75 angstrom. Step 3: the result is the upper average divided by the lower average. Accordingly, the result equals 1.05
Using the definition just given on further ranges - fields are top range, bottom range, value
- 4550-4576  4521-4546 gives 1.02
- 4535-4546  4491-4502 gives 1.01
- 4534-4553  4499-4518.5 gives 0.98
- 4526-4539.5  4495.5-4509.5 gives 0.91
